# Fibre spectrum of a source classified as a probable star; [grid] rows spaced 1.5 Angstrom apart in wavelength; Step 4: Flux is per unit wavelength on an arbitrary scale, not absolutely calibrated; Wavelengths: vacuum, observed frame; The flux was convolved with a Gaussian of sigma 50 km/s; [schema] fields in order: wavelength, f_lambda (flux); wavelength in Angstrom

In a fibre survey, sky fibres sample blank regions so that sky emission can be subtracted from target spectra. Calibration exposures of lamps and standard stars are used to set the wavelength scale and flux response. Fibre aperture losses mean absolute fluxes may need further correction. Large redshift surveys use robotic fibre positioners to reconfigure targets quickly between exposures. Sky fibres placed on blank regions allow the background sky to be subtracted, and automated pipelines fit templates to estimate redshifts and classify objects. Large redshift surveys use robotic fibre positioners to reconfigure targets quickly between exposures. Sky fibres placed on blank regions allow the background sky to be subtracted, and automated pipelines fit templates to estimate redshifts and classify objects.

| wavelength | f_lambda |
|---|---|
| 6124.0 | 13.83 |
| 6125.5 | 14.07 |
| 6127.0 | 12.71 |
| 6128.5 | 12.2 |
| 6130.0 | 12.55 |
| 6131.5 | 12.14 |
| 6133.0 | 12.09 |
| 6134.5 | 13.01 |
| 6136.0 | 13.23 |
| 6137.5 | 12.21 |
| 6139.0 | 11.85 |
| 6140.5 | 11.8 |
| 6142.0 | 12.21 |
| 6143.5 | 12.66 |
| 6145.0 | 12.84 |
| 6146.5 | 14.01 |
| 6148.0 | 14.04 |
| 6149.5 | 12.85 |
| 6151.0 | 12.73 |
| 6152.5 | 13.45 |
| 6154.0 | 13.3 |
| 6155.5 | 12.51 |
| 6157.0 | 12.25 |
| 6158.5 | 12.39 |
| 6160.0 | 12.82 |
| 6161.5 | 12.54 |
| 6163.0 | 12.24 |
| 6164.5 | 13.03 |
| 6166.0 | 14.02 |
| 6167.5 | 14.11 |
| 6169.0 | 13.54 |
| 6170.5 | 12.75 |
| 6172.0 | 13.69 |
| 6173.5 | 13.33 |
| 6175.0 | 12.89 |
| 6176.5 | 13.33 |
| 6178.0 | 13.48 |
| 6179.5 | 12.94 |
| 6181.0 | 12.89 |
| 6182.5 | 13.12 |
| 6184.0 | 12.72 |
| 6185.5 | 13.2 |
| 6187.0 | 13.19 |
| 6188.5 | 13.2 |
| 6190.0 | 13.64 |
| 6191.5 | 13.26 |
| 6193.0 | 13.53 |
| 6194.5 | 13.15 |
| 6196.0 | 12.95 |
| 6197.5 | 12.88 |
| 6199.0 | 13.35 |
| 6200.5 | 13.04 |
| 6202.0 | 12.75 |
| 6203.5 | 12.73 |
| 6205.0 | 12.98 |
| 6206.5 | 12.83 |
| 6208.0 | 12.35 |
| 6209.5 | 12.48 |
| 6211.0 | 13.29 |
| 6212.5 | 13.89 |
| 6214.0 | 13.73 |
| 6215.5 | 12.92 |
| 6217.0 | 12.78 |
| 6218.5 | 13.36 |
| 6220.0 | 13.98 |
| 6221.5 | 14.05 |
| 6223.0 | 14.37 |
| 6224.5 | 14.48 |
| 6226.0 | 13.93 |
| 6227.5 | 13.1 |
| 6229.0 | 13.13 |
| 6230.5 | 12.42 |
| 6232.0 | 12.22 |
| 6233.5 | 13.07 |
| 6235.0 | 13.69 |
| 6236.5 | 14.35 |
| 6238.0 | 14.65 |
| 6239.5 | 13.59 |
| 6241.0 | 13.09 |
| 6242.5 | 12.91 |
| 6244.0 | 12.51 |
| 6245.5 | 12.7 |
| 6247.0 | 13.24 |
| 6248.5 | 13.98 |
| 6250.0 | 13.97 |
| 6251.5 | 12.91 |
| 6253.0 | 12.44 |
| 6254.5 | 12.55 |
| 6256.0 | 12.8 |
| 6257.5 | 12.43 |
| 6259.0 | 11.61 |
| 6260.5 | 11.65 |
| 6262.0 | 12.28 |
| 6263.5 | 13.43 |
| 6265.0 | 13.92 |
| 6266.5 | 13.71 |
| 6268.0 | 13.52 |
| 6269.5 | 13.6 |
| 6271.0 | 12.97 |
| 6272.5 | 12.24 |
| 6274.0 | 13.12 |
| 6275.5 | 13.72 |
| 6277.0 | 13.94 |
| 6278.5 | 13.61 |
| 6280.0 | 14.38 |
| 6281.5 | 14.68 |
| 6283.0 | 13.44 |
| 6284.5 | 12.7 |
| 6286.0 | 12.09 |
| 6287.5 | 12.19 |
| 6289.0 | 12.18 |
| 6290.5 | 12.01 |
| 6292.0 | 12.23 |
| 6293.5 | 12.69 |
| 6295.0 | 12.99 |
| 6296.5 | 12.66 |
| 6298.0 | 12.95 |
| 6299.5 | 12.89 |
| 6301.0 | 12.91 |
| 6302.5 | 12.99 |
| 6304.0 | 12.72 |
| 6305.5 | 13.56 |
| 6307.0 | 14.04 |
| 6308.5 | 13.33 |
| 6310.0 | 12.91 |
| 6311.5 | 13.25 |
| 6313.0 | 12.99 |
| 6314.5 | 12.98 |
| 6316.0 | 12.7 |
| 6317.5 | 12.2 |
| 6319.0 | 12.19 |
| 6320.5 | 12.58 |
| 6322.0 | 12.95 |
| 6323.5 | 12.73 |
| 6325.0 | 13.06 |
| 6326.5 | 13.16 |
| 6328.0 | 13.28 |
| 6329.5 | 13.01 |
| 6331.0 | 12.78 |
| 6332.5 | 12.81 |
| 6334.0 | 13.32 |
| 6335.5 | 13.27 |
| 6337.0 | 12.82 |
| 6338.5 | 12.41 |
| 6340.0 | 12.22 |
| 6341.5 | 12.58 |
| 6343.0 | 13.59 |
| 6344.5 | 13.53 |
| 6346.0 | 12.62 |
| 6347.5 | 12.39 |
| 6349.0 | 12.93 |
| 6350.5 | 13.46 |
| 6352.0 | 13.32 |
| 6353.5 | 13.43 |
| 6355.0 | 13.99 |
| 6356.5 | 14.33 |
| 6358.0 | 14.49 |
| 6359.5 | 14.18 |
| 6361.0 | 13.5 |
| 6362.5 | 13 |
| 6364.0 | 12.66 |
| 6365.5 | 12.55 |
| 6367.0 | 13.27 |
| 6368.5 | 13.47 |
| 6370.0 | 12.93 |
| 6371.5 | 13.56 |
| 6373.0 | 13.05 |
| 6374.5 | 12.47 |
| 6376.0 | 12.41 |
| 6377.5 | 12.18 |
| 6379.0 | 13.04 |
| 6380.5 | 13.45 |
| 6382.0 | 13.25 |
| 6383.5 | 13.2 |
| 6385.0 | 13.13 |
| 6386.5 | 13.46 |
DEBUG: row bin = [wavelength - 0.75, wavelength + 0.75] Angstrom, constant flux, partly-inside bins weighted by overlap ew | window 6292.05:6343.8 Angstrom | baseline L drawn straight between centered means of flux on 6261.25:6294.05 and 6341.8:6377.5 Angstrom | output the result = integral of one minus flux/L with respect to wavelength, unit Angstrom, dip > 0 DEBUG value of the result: 1.0 Angstrom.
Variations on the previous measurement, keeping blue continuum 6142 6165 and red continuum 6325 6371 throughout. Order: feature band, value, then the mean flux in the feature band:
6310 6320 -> 0.3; 12.7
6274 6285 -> -0.6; 13.8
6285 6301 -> 0.7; 12.5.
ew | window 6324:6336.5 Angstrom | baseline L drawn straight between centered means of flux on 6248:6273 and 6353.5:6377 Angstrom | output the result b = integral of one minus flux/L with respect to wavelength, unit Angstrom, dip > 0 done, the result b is 0.1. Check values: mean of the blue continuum 12.9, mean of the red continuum 13.3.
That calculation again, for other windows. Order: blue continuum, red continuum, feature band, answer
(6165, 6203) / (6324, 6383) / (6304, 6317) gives 0.0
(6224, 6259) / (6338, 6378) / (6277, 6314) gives 0.4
